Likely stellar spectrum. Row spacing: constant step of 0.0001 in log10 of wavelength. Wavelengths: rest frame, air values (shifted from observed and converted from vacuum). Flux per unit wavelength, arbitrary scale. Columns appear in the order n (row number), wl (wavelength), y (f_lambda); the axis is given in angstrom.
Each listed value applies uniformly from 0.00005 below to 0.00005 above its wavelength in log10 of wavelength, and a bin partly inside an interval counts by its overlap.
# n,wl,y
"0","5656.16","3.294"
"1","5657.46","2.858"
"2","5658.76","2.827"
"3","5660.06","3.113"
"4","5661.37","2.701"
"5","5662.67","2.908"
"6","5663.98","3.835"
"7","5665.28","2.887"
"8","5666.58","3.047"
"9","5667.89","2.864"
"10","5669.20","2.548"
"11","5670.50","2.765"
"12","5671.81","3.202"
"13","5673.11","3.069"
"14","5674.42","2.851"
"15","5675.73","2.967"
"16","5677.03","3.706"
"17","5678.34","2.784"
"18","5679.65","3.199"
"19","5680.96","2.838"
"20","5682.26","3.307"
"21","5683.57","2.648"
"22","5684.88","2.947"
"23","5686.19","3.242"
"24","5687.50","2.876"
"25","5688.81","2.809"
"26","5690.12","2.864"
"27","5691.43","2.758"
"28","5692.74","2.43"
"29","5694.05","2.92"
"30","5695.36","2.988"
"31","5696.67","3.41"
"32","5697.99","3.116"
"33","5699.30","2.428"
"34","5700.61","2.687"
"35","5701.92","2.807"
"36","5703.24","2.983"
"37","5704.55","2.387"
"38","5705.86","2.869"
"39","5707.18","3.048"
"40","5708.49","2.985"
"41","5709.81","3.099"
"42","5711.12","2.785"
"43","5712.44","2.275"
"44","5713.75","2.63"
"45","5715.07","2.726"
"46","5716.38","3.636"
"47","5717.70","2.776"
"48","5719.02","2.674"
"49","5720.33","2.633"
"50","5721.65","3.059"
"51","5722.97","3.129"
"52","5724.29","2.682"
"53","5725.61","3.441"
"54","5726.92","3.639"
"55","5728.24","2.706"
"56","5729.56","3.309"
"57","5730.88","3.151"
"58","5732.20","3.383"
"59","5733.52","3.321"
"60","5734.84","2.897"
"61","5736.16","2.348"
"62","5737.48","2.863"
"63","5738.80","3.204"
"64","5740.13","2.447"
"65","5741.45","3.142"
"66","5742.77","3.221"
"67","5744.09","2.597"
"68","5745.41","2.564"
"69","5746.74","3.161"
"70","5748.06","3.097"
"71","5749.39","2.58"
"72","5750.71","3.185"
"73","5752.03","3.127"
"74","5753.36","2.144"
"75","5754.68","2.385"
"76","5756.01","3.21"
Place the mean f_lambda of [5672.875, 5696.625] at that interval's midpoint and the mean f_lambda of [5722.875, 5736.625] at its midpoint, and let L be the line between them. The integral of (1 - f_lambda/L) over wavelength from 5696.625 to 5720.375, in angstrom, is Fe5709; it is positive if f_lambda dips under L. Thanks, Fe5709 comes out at 1.62 angstrom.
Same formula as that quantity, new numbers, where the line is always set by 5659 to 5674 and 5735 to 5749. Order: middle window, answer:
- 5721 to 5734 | -1.3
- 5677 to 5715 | 0.8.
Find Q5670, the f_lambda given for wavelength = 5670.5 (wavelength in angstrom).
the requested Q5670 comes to 2.765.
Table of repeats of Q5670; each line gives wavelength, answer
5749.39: 2.58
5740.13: 2.447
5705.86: 2.869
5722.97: 3.129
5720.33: 2.633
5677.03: 3.706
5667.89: 2.864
